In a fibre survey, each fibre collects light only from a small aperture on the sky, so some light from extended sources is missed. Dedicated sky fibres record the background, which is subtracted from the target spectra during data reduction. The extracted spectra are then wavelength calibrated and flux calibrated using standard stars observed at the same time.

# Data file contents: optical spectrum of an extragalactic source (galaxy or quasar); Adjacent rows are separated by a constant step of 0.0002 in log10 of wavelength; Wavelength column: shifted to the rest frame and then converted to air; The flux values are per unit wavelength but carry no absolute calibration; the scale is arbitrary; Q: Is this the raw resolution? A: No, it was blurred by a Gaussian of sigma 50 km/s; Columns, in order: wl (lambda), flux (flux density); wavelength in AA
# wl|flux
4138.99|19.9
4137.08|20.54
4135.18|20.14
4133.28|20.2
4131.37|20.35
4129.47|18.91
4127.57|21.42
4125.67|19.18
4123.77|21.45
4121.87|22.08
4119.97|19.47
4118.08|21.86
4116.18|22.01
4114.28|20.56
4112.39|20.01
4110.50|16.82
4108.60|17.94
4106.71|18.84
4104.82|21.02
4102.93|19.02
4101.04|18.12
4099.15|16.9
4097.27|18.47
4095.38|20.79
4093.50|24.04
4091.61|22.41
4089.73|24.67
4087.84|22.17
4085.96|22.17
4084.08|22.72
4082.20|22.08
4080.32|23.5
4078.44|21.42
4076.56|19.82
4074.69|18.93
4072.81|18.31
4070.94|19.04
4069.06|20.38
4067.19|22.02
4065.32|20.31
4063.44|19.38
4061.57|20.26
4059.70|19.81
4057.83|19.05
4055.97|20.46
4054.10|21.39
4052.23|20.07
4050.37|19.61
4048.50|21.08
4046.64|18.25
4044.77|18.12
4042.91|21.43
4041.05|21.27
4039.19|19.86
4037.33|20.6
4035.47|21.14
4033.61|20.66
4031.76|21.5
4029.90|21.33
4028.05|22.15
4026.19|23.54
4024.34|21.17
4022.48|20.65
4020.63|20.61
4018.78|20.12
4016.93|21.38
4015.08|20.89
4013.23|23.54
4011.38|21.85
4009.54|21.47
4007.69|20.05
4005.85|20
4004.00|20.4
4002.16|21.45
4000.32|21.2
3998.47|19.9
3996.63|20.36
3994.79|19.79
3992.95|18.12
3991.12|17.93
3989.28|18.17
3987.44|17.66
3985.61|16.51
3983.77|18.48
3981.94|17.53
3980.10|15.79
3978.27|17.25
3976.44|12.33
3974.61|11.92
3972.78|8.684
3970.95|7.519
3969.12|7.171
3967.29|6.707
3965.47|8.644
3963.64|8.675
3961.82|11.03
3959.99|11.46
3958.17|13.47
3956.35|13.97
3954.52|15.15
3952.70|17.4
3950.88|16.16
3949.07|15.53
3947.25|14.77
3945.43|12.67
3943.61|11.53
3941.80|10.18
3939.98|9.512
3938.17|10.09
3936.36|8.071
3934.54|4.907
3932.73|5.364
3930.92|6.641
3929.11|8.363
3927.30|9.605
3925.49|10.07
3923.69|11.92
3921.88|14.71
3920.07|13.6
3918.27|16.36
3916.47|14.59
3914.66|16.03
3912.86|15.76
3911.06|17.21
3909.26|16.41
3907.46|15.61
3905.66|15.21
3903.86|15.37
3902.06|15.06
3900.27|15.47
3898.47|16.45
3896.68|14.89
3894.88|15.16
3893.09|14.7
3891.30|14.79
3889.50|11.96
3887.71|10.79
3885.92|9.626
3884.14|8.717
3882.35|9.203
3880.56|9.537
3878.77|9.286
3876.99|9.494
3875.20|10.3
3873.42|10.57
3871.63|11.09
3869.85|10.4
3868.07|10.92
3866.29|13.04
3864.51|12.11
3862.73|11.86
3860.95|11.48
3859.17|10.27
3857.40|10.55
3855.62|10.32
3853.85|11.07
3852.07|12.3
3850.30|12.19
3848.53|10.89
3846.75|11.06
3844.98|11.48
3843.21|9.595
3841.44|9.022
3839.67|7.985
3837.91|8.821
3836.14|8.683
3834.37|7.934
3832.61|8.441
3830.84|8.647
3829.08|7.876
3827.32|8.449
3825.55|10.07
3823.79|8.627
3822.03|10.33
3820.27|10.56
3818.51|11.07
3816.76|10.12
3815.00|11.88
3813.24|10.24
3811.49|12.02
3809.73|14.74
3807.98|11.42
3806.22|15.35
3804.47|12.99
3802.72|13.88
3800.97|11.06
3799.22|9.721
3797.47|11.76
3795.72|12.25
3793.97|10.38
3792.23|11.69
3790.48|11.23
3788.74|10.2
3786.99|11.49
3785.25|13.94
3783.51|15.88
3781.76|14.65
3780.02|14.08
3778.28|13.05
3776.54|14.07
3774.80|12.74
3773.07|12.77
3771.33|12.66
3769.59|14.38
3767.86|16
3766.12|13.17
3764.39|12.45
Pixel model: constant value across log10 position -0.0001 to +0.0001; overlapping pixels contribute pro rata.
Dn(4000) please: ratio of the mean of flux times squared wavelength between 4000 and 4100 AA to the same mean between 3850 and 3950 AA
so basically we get 1.9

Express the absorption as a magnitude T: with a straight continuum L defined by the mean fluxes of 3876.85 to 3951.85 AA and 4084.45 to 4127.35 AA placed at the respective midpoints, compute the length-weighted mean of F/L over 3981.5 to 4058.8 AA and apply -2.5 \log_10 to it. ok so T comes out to -0.200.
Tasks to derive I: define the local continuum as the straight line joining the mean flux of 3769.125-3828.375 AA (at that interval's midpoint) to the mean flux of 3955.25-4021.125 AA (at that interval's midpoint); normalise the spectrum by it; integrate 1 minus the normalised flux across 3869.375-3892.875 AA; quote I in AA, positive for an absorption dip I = 5.7 AA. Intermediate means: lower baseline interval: 12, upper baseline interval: 16.4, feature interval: 10.6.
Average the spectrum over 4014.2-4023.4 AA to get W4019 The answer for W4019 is 20.7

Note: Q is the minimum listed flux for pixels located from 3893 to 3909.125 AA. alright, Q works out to 14.7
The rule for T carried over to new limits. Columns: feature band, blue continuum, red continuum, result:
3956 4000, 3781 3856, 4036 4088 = 0.212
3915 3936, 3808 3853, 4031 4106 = 0.315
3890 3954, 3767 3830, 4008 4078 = 0.231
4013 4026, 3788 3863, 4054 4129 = -0.188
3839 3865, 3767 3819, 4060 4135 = 0.291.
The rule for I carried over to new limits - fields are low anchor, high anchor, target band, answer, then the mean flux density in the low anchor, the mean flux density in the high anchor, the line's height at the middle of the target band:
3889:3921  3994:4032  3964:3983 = 7.7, 15.3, 21.1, 19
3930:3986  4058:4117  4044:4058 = -1.4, 11.7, 20.4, 18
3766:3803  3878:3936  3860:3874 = 1.3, 12.7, 12.6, 12.6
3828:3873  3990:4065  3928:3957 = 8.3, 10.3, 20.5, 15.6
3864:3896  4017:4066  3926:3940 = 6.4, 11.2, 20.5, 14.3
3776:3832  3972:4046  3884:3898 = 1.9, 11.6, 19.4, 15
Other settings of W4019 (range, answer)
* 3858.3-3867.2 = 11.7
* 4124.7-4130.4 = 19.8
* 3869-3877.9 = 10.4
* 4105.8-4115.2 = 18.8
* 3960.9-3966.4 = 9.44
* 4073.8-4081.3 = 20.9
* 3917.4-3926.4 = 13.3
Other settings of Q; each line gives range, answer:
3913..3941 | 4.907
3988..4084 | 17.93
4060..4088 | 18.31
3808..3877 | 7.876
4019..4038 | 20.6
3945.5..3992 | 6.707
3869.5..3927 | 8.717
